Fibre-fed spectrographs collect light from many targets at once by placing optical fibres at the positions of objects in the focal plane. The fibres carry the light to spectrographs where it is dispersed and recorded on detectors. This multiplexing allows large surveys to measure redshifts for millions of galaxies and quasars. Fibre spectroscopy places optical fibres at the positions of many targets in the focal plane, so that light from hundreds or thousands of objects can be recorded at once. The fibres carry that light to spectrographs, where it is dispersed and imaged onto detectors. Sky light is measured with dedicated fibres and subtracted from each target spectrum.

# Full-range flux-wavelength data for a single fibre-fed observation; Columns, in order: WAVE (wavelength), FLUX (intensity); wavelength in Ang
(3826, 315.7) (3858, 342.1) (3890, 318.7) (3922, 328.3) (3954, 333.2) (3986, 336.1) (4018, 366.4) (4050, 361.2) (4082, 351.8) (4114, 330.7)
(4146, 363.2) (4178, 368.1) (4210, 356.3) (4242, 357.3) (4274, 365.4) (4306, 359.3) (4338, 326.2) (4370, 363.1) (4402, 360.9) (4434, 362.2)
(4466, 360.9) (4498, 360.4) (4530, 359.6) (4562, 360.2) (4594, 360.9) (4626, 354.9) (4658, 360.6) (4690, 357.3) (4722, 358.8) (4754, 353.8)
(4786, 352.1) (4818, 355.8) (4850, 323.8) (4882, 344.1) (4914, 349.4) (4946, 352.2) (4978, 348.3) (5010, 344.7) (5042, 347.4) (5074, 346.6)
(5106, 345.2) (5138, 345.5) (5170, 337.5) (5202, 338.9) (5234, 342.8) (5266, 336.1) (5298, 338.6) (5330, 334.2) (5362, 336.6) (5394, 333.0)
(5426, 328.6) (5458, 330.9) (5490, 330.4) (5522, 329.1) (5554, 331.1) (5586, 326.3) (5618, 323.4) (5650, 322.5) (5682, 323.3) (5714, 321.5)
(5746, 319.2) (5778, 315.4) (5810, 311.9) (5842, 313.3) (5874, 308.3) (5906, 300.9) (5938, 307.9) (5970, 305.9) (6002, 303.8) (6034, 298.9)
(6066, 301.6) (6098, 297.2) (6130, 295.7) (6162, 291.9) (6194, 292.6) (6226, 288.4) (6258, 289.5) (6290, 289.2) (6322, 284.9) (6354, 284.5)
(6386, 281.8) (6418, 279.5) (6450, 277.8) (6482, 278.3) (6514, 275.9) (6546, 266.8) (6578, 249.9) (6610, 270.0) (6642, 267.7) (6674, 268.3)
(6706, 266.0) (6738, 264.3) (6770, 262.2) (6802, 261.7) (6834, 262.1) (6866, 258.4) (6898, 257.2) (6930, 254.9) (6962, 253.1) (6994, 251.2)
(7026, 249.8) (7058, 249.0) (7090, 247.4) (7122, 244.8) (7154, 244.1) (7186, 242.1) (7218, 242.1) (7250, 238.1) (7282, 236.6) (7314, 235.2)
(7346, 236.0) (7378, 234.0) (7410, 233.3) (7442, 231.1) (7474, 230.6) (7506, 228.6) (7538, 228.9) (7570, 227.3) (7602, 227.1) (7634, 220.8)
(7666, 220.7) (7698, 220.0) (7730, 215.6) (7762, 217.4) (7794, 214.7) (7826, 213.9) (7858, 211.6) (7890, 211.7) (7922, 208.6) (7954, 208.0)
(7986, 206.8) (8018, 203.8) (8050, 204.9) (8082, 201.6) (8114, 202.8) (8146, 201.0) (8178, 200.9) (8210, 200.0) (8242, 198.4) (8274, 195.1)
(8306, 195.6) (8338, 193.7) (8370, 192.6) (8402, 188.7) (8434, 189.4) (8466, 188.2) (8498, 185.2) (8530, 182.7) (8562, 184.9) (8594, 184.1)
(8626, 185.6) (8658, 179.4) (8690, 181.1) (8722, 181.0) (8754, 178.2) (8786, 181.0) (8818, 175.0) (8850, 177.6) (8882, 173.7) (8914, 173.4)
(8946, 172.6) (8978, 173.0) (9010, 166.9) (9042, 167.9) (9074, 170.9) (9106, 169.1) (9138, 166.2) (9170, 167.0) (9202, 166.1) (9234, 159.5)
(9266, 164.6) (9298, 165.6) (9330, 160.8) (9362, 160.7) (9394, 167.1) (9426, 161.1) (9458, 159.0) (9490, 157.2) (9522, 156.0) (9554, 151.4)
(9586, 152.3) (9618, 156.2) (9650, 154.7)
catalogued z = 0.00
